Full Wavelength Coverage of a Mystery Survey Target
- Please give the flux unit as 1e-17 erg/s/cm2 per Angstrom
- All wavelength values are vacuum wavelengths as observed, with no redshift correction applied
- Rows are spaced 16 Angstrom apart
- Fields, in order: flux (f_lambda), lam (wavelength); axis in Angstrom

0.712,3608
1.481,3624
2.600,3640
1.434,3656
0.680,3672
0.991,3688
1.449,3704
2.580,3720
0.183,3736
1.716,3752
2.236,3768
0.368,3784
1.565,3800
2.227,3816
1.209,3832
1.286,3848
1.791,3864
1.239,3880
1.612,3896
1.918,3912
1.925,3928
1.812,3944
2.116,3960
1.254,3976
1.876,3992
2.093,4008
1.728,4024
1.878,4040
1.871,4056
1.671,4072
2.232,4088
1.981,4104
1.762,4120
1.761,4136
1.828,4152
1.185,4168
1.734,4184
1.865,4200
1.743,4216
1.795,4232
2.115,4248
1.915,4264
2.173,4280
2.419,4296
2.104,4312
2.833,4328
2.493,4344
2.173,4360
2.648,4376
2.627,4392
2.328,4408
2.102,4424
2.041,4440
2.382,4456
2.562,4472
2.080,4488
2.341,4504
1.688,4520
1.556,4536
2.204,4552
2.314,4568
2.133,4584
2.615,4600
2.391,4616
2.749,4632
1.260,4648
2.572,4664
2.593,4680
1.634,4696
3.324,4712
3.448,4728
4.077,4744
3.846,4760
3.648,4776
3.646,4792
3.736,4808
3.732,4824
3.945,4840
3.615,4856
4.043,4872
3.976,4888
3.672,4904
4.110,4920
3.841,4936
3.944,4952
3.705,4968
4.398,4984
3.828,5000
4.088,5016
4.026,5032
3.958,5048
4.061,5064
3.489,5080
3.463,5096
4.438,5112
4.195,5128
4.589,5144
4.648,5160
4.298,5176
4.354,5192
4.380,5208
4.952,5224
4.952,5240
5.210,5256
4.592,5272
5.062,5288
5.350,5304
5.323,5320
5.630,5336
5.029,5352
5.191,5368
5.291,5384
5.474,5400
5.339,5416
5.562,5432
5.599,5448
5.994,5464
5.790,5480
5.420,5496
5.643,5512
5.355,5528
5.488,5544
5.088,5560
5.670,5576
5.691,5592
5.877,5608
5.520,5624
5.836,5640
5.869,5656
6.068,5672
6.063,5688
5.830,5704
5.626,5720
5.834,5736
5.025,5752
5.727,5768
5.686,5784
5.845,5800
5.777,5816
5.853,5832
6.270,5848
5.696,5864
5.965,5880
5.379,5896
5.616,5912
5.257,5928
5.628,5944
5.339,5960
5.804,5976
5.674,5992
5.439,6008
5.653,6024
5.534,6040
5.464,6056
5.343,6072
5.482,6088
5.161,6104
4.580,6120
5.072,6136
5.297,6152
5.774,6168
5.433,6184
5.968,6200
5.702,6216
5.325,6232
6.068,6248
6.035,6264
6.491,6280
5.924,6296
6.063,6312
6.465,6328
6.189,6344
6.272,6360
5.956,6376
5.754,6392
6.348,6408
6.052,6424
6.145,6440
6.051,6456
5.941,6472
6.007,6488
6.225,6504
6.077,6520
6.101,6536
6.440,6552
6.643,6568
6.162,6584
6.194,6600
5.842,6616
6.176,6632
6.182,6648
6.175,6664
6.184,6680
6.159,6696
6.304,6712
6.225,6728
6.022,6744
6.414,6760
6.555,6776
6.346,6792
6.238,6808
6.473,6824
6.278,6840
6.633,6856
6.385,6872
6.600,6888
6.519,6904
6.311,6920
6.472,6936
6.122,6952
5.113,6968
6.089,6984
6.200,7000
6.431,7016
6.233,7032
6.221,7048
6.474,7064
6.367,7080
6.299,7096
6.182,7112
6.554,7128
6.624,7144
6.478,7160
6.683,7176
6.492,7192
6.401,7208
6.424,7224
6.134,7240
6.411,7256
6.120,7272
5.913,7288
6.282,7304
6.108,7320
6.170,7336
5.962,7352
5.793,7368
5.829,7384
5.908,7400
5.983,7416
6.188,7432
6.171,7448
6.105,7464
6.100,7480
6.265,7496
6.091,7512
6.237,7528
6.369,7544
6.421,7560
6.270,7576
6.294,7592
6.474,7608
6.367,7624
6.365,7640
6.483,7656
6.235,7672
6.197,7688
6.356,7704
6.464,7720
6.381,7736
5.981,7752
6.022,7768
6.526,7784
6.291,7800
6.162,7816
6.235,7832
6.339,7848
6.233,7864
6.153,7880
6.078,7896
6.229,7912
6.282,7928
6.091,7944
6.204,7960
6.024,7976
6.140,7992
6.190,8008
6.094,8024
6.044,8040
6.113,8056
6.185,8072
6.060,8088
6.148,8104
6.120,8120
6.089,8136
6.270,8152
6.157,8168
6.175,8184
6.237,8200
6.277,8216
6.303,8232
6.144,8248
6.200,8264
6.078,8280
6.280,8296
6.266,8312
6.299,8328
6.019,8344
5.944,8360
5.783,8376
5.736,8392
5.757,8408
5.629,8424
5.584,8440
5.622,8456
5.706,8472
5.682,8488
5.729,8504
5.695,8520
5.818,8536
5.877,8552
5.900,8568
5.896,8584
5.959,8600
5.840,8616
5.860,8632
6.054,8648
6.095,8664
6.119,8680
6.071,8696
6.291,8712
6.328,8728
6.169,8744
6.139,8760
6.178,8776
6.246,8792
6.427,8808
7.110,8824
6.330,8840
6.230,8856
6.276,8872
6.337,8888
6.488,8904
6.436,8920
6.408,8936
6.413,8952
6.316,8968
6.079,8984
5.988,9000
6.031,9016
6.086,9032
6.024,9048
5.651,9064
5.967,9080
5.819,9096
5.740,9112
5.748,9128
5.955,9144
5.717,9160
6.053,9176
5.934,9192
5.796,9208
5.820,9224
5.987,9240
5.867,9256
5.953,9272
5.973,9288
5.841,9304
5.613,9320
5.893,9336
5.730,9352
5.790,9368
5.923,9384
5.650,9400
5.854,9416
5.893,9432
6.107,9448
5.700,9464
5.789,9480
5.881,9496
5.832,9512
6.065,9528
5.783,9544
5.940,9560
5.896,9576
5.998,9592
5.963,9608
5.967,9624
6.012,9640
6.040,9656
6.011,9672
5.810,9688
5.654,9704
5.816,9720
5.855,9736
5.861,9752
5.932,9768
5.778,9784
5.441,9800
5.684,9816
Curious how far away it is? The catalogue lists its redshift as 0.18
